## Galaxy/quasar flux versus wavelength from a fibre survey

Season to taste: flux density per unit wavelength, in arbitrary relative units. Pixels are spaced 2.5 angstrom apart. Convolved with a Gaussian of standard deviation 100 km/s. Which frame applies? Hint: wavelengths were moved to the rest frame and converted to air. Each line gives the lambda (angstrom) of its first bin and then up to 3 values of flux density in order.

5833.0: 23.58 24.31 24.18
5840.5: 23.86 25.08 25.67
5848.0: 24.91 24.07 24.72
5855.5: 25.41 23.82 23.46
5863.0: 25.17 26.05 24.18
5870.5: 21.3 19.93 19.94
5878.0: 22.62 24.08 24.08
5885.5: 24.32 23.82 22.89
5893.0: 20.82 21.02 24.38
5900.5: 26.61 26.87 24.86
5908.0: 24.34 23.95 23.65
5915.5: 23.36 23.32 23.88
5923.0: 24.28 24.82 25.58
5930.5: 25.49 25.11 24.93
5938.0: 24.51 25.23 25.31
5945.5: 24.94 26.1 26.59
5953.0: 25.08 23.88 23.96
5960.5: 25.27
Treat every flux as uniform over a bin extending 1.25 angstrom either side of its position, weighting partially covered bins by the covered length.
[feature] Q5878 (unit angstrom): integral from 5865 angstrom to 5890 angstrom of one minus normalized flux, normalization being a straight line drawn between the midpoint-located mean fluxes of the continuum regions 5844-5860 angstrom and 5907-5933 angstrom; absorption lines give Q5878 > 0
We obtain 1.7 angstrom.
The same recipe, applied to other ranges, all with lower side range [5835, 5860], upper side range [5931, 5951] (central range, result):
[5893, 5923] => 1.2 angstrom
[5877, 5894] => 1.1 angstrom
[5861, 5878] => 1.3 angstrom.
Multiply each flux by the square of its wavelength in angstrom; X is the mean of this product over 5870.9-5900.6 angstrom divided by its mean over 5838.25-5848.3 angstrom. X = 0.93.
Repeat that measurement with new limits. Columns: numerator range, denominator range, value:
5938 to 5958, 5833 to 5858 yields 1.06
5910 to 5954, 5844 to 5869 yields 1.03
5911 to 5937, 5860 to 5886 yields 1.07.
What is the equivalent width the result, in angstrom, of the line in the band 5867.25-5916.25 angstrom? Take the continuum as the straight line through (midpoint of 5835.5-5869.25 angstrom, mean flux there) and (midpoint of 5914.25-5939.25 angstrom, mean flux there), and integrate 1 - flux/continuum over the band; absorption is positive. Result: 2.47 angstrom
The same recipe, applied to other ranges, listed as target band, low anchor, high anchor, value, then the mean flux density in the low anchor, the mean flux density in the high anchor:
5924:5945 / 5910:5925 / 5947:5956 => -0.4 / 23.8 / 25.5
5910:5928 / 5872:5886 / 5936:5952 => 0.2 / 22.4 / 25.4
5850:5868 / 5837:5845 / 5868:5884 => -1.1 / 24.5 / 22.1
